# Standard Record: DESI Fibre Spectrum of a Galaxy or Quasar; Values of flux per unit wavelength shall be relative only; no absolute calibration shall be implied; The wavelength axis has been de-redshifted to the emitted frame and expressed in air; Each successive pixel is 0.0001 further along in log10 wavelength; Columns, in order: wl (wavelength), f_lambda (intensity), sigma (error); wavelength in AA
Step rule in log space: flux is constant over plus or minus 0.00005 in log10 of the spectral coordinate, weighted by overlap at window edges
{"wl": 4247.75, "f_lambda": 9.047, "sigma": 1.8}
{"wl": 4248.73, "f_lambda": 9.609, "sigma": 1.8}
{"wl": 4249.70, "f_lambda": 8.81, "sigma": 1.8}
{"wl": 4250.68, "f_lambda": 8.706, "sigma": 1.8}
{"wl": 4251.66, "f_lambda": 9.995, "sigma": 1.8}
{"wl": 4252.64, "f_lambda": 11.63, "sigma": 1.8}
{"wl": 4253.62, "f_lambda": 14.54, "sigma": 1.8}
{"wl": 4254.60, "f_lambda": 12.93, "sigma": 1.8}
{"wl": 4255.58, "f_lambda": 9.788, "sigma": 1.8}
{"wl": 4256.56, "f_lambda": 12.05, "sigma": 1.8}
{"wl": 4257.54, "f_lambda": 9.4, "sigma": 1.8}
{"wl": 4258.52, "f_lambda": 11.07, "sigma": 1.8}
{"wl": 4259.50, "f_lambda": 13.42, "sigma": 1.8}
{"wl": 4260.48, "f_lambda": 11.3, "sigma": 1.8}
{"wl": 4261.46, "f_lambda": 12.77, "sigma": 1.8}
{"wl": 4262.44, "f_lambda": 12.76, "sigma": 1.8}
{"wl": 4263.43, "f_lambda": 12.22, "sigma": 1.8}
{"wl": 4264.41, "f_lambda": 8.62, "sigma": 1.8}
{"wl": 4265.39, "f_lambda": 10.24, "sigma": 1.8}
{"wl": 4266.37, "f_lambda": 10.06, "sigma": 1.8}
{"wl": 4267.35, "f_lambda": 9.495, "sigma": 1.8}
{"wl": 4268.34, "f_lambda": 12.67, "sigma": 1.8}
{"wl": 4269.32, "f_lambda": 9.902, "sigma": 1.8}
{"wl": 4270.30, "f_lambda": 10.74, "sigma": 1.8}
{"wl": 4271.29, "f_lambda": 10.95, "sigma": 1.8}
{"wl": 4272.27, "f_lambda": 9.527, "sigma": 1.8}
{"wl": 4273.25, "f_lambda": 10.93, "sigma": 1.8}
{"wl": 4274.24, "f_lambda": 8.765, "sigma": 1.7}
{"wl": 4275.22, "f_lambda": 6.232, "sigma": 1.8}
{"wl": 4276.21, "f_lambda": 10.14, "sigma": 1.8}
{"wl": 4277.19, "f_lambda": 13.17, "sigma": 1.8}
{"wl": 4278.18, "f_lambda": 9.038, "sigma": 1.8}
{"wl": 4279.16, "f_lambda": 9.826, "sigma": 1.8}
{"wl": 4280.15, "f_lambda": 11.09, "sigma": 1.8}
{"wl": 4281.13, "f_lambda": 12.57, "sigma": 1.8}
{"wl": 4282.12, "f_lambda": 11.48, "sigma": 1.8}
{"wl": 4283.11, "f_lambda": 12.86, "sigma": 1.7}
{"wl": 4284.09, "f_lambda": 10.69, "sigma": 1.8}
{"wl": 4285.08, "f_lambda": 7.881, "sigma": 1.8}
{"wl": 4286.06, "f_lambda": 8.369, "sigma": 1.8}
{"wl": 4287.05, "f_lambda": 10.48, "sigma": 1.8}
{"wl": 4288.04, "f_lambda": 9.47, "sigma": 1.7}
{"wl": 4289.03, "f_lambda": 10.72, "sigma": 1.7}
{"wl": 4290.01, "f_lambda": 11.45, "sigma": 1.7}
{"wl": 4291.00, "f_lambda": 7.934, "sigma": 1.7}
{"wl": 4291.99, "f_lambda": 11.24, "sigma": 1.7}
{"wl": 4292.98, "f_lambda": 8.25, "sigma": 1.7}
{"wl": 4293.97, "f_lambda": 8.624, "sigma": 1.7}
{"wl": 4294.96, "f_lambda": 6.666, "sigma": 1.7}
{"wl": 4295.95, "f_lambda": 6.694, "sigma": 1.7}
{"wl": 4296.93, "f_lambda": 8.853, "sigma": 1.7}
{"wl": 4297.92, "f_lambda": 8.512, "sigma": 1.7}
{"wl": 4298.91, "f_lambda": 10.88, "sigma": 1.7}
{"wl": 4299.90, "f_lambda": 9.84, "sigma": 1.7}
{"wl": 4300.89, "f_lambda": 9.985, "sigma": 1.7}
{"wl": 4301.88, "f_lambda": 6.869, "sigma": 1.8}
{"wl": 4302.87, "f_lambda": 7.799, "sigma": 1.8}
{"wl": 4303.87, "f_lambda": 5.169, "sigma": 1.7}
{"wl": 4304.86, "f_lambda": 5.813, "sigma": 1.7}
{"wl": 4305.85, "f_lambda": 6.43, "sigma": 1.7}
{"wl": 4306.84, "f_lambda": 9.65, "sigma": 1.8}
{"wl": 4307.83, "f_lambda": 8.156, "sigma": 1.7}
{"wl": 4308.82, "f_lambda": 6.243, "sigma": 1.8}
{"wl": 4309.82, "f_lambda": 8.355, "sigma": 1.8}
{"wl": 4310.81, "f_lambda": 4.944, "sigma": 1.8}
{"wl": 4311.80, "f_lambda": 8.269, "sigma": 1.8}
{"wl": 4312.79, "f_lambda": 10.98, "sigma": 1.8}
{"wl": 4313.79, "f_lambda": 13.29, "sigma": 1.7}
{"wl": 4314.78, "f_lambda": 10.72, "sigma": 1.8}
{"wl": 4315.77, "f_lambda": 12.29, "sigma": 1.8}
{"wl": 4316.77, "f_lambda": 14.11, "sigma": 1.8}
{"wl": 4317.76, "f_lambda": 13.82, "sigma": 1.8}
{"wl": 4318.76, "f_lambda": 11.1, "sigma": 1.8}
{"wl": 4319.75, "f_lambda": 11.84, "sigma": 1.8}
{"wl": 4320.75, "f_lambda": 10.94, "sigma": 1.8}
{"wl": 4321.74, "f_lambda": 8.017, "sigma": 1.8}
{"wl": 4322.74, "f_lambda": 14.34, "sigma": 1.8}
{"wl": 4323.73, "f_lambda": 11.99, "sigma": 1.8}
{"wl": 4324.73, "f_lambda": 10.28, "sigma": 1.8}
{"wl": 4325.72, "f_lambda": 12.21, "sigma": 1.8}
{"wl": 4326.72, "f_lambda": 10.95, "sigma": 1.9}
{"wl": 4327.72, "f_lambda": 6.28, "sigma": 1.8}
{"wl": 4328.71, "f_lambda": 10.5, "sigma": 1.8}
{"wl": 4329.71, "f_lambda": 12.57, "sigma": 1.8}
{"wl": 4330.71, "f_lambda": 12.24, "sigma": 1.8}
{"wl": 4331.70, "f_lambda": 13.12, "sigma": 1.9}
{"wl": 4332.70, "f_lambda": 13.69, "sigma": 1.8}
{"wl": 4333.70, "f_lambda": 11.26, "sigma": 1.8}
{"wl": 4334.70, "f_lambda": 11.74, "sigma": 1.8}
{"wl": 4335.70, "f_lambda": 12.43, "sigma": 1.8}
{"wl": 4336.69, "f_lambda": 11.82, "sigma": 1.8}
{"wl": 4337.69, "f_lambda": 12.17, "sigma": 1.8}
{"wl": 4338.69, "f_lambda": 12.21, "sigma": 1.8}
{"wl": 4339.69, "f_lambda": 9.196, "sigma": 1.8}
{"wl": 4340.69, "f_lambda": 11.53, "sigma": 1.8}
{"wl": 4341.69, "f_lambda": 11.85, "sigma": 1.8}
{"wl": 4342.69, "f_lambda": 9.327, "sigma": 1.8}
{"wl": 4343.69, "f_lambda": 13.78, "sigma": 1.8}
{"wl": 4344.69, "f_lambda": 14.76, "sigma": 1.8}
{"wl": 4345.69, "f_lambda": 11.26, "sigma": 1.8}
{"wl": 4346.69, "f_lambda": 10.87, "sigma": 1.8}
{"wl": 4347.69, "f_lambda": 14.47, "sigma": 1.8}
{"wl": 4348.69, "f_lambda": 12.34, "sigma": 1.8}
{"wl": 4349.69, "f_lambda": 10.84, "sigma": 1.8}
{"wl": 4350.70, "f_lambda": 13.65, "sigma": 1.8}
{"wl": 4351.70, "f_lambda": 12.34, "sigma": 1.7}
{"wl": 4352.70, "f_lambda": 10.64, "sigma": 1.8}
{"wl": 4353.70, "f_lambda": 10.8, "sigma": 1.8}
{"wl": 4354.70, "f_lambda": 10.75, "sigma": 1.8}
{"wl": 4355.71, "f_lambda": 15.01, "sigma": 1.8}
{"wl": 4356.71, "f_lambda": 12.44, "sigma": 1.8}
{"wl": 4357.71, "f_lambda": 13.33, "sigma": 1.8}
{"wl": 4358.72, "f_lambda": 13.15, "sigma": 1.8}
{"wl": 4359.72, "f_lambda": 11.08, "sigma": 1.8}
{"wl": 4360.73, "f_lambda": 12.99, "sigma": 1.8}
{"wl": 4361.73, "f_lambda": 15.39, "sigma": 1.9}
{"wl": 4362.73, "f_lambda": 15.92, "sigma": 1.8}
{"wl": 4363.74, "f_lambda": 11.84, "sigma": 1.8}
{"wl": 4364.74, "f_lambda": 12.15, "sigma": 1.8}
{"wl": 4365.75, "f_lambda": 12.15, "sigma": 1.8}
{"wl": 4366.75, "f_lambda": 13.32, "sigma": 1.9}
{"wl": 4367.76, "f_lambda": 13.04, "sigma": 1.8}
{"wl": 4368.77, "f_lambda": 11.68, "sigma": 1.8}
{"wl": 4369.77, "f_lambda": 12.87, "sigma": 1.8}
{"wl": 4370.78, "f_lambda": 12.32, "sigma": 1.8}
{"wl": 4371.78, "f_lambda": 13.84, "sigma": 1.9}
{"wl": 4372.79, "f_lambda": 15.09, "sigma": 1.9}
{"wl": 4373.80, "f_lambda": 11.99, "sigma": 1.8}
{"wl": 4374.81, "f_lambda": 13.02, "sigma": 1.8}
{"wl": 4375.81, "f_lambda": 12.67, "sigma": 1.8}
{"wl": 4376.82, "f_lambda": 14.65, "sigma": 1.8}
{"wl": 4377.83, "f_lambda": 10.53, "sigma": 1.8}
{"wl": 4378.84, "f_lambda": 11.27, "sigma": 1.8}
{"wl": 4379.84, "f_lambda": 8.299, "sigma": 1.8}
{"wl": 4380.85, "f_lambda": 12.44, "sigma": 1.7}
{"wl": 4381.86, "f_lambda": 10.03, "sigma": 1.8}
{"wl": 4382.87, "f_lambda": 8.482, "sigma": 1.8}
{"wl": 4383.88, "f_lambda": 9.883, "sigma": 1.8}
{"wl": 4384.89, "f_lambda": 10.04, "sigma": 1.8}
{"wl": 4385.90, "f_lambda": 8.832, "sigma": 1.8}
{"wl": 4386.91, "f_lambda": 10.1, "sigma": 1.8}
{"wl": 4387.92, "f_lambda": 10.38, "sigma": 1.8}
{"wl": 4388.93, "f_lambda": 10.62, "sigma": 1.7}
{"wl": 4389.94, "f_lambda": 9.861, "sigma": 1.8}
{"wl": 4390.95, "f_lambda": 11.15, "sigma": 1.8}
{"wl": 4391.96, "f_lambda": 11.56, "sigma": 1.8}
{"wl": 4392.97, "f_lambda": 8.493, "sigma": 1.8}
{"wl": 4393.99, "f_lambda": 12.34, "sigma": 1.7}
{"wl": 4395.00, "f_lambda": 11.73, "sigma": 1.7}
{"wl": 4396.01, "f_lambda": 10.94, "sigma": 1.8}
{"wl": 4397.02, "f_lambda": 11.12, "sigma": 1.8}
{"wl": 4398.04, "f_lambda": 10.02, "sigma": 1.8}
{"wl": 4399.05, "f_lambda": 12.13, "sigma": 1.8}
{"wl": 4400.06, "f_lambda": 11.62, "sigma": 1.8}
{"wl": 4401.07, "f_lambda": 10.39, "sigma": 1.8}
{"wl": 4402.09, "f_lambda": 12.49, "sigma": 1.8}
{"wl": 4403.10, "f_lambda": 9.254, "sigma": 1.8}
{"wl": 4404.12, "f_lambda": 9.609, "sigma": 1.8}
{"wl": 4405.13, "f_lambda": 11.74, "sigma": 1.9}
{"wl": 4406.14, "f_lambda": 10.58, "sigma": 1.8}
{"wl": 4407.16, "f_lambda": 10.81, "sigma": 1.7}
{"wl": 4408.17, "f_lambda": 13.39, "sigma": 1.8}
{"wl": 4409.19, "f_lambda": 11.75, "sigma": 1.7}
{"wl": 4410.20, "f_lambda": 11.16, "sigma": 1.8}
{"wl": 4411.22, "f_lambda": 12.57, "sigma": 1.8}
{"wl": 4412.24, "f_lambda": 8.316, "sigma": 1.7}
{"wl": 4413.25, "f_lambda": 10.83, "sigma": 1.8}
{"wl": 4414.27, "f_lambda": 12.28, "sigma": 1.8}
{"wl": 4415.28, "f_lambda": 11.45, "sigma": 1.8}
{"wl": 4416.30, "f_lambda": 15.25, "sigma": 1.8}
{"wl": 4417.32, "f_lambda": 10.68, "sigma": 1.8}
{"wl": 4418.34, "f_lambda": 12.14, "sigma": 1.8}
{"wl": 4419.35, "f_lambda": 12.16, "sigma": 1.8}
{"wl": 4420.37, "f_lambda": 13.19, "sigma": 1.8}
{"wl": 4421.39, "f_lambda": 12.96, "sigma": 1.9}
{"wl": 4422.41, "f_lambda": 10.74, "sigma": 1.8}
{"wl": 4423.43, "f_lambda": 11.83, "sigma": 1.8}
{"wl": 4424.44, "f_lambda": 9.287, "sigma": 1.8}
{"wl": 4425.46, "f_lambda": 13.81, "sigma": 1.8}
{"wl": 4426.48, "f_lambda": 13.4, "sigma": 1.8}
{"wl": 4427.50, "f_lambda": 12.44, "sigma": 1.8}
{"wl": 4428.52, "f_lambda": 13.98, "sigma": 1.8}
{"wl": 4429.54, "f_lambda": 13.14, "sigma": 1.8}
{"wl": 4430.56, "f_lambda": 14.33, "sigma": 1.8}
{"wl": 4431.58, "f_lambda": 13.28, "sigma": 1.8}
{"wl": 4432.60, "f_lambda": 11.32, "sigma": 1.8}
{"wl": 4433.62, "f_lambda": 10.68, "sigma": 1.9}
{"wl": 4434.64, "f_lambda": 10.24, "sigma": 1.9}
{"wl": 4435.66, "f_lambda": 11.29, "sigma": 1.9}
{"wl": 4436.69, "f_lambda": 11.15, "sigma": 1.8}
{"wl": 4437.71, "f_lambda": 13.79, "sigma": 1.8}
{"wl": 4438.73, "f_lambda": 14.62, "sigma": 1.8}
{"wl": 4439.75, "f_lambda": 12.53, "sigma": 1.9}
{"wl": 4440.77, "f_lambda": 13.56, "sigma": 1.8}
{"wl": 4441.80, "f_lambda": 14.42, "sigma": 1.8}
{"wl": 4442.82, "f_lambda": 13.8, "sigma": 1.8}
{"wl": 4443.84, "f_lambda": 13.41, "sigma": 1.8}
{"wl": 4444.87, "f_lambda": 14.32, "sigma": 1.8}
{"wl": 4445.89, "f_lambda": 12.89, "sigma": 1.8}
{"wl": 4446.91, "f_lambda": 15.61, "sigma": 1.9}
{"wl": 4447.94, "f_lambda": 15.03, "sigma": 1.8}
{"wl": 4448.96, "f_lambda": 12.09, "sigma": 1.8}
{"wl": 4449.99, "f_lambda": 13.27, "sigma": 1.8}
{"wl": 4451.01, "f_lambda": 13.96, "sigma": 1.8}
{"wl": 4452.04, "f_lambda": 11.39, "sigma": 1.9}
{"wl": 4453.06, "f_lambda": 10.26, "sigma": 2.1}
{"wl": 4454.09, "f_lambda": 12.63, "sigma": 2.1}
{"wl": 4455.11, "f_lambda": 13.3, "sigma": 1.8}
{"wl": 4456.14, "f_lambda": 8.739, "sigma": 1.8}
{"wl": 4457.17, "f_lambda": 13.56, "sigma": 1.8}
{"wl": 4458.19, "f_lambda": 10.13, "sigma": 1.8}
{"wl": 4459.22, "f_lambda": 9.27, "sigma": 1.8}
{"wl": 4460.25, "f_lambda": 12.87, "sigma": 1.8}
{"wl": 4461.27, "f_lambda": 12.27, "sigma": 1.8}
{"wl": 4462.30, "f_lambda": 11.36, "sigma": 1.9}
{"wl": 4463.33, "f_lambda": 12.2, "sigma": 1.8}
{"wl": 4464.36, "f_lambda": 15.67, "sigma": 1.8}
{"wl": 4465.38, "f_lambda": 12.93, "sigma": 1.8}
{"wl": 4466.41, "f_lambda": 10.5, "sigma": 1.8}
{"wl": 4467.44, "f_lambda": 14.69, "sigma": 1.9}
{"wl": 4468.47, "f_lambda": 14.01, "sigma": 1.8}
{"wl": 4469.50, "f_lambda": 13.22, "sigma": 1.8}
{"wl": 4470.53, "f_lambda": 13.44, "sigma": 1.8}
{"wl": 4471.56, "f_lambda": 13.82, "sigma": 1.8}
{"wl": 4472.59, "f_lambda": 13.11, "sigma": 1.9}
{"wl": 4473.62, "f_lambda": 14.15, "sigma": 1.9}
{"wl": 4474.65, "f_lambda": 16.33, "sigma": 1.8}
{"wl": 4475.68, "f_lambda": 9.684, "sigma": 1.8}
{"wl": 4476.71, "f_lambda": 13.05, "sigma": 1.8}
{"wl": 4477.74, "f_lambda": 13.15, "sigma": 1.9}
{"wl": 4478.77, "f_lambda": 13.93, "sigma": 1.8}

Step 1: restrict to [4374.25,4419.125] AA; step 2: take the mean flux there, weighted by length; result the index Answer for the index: 11.1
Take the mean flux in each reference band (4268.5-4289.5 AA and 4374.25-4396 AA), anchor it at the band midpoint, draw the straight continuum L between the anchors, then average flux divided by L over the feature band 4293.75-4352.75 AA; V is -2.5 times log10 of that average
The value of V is 0.00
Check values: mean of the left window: 10.3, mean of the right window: 10.8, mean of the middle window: 10.5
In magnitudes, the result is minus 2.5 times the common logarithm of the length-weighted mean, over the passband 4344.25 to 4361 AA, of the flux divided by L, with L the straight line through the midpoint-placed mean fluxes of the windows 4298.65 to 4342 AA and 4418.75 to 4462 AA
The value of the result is -0.13 mag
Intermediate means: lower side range 10.4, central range 12.4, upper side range 12.5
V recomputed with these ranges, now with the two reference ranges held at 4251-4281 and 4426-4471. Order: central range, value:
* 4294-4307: 0.38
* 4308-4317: 0.17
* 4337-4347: -0.01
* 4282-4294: 0.12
